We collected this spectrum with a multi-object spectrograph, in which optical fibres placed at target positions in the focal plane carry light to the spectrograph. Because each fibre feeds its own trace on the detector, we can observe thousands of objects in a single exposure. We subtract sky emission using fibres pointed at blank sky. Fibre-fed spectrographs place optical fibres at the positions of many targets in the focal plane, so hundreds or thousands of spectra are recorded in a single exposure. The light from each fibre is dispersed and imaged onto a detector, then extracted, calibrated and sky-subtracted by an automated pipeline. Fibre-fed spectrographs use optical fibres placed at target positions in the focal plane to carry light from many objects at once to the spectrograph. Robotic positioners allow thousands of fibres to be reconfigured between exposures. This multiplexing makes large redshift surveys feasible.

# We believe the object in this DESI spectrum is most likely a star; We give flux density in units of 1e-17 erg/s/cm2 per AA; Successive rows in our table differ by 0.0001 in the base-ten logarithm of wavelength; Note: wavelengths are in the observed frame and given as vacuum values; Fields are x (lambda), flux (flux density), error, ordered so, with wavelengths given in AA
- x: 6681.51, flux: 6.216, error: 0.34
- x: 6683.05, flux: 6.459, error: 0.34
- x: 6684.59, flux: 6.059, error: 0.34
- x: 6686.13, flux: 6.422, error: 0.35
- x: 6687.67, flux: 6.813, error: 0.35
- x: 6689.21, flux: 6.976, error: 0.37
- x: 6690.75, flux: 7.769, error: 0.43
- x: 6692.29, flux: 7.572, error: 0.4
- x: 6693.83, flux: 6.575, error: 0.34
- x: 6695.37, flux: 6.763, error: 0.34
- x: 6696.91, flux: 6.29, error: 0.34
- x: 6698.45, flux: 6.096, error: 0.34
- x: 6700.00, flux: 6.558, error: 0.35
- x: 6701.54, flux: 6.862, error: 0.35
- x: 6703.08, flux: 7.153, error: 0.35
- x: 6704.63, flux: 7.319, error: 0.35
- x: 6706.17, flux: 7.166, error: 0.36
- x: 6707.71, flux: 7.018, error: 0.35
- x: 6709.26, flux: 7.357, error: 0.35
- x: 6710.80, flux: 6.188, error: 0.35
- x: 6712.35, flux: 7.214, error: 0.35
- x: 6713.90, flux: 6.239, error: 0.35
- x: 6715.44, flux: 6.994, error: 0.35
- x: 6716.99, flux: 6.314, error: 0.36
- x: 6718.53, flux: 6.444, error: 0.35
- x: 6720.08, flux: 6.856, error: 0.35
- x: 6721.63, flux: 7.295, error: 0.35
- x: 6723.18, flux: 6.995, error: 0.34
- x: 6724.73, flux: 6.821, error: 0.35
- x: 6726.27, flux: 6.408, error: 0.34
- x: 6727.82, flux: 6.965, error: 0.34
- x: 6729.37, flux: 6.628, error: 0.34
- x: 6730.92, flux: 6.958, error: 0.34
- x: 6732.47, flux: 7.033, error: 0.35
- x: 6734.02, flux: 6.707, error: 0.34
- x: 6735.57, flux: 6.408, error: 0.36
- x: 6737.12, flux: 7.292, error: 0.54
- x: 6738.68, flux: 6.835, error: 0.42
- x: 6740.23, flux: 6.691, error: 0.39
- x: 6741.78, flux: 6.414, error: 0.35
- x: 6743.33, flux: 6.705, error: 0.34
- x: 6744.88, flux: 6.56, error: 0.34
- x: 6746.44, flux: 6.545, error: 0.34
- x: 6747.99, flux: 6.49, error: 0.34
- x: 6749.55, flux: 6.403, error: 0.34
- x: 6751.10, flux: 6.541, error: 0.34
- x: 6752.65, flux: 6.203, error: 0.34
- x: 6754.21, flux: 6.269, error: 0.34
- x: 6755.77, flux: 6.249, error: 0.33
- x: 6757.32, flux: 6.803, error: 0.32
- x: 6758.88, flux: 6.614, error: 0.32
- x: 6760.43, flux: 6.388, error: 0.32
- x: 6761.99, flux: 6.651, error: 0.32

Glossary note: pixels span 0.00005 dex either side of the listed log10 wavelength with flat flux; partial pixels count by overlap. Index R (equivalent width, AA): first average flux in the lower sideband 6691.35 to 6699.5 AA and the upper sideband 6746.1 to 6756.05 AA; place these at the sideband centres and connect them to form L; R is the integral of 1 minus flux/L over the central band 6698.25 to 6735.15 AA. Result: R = -1.45 AA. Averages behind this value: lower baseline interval 6.68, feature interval 6.82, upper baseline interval 6.38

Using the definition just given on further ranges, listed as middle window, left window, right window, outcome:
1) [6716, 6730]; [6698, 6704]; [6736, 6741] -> 0.1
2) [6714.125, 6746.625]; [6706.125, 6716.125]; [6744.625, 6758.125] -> -0.4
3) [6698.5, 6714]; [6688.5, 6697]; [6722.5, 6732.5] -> 0.1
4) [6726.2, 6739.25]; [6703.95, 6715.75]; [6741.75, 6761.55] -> -0.3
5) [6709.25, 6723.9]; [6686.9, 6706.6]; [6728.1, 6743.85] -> 0.2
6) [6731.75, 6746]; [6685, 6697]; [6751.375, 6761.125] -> -0.4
